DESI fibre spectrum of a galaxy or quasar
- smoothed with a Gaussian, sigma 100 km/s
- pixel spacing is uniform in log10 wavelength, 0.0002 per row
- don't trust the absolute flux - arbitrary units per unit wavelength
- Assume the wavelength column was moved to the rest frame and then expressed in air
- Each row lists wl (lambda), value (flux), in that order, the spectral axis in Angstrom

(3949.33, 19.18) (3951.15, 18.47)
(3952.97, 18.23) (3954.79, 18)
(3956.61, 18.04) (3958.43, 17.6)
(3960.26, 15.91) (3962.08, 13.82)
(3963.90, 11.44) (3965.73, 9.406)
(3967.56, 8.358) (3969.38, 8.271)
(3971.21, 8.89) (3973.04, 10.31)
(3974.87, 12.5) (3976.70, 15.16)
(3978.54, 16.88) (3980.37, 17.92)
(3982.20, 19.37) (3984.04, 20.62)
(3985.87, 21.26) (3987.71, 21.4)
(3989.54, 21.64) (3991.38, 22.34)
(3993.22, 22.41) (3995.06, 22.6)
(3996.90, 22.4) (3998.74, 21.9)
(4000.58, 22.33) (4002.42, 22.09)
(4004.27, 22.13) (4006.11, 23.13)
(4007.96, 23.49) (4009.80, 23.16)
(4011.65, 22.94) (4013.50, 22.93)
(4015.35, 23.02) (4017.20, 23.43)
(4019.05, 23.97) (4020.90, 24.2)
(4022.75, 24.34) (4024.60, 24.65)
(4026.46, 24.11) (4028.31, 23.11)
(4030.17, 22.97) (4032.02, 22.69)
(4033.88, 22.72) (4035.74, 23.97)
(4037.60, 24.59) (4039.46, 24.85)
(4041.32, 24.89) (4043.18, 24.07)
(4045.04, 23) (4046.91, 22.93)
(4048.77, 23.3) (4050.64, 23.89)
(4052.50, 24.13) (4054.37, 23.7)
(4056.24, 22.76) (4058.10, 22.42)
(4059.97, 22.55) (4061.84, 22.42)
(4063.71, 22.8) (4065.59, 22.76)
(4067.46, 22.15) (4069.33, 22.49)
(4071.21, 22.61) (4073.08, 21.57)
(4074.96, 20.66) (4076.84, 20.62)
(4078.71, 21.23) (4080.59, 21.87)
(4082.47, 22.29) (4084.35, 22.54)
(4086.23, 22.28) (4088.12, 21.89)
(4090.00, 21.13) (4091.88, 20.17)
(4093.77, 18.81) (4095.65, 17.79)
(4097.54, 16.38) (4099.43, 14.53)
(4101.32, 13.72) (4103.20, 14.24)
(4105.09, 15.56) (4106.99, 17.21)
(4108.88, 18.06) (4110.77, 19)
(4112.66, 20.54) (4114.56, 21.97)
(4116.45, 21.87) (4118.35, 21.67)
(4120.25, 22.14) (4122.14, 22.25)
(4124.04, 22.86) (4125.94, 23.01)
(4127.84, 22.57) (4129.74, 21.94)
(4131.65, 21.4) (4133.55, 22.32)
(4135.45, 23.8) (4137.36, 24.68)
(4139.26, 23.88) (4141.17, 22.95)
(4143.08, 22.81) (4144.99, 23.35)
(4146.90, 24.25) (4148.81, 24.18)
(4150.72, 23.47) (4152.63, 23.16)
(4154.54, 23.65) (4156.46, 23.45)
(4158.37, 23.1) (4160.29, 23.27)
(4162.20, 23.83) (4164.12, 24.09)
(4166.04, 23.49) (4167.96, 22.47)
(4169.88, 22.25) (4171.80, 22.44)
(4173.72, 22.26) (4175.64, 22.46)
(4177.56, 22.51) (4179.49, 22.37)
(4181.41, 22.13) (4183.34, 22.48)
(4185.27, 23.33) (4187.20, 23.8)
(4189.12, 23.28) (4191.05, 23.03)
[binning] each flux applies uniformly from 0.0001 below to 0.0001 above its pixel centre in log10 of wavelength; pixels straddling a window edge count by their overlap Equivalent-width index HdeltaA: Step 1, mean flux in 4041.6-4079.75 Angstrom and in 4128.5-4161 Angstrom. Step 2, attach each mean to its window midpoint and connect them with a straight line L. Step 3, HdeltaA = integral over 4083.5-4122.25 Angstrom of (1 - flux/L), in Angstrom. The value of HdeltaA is 6.4 Angstrom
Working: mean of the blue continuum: 22.6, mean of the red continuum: 23.3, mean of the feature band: 19.2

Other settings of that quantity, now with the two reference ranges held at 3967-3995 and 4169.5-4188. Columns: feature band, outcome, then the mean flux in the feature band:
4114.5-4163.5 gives -3.6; 23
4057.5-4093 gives -4.3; 21.9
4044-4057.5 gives -3.2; 23.4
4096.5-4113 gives 3.2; 16.4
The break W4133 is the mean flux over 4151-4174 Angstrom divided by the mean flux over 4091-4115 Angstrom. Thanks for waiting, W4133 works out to 1.3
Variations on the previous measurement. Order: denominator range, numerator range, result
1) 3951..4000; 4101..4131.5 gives 1.19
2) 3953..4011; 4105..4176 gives 1.25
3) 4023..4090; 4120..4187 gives 1.01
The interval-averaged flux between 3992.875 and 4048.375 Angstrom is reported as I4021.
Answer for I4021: 23.3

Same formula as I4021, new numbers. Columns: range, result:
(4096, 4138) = 20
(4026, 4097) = 22.4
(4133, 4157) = 23.6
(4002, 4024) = 23.3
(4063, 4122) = 20.1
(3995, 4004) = 22.2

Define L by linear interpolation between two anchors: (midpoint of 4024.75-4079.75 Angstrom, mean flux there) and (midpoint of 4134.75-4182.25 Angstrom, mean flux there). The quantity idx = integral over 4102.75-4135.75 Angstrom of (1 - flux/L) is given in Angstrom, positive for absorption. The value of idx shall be 3.42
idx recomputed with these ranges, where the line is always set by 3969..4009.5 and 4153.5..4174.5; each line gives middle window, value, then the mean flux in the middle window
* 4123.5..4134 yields 0.01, 22.3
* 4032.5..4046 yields -2.38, 24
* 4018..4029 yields -2.23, 24.1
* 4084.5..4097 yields 0.67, 20.4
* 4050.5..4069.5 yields -1.89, 22.9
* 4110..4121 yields 0.42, 21.2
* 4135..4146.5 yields -0.50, 23.6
